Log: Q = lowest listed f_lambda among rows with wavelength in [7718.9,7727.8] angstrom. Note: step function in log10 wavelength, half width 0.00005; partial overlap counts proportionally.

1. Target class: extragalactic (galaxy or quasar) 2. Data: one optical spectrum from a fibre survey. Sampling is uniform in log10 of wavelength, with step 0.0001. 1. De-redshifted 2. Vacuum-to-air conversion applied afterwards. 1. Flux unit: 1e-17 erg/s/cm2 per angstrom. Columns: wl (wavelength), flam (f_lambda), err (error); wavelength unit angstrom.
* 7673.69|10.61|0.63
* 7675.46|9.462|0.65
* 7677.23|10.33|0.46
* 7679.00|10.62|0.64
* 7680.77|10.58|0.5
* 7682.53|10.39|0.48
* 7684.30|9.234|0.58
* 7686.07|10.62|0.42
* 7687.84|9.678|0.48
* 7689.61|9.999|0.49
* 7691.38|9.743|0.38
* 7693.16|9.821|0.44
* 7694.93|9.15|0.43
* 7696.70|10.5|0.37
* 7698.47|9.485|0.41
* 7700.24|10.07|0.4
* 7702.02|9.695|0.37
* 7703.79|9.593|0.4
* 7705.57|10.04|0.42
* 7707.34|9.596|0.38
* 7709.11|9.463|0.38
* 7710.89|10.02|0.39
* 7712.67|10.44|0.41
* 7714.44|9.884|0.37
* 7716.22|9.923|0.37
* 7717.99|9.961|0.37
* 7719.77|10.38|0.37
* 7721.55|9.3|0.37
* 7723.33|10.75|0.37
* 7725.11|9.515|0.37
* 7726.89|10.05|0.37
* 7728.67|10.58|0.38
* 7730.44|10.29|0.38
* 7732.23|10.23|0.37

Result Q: 9.3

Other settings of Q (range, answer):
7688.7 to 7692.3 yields 9.743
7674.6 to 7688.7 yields 9.234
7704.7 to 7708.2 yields 9.596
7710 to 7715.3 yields 9.884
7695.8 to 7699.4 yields 9.485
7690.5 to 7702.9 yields 9.15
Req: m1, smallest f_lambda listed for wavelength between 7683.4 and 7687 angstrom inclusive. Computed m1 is 9.234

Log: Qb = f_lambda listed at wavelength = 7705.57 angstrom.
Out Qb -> 10.04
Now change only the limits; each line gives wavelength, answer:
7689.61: 9.999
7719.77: 10.38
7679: 10.62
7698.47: 9.485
